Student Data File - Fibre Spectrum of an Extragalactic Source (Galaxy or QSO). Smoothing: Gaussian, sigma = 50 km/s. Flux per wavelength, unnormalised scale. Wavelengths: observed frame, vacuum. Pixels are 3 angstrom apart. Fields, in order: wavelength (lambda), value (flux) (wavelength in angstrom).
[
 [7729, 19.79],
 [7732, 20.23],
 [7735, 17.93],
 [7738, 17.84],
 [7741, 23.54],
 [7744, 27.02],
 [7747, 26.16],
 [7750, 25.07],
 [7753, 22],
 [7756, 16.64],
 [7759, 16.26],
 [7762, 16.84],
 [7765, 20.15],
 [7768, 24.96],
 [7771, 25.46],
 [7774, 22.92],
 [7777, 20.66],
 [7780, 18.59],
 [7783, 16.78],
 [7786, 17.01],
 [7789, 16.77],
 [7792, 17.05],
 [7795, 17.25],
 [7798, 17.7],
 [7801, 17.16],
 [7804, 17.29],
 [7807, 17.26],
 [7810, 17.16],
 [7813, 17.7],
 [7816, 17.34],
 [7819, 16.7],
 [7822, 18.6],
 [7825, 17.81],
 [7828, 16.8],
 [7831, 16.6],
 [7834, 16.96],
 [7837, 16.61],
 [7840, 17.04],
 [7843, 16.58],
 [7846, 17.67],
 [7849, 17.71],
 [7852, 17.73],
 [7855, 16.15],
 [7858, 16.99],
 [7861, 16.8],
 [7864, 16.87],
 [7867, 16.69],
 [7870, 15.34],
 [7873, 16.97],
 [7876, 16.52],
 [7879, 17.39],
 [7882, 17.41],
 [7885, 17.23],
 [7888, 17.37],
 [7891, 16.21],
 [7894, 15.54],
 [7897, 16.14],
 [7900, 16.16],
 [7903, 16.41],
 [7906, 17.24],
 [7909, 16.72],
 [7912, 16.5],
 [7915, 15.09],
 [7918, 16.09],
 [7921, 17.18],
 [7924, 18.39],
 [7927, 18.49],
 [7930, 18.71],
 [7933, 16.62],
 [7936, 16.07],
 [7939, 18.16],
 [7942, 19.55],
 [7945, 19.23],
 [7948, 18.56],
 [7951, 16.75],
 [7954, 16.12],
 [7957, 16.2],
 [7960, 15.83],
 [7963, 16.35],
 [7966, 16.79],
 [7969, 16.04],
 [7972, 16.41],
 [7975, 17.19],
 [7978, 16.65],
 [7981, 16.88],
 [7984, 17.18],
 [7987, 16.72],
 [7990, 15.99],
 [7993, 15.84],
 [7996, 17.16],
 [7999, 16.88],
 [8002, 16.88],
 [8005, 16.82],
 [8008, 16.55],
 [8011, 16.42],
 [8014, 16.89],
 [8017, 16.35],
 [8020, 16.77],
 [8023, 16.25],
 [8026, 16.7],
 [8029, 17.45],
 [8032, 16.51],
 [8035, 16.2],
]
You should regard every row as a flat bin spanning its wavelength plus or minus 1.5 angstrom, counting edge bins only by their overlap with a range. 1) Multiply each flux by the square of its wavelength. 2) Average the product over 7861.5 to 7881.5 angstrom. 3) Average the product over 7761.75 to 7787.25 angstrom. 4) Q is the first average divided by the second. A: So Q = 0.83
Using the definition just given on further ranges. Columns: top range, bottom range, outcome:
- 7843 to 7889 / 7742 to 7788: 0.83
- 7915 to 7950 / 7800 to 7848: 1.06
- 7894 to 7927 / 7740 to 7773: 0.78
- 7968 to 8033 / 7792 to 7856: 1.01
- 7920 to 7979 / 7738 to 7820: 0.92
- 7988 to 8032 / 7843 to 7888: 1.02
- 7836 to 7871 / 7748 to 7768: 0.86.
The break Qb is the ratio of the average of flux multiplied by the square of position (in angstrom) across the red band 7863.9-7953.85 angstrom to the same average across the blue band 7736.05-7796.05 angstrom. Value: 0.86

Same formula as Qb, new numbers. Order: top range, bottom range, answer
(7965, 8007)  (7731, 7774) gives 0.82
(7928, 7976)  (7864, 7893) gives 1.04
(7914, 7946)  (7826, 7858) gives 1.06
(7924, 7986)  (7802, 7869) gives 1.04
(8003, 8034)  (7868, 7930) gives 1.02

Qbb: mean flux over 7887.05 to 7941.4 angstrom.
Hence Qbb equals 16.9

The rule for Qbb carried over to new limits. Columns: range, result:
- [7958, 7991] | 16.6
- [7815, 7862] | 17.1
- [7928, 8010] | 17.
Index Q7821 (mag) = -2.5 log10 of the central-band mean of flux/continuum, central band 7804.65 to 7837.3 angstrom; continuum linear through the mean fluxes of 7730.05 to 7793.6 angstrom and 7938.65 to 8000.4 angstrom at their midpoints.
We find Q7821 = 0.13 mag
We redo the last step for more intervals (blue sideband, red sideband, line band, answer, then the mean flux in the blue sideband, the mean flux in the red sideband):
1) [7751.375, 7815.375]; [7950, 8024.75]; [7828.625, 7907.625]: 0.07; 18.7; 16.6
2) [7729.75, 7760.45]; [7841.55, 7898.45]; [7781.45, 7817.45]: 0.12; 21.2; 16.8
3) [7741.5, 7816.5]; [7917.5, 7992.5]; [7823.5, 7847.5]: 0.11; 19.7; 17.1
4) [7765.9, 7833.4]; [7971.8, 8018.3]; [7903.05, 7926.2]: 0.04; 18.4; 16.7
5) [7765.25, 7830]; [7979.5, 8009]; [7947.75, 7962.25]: 0.04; 18.5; 16.7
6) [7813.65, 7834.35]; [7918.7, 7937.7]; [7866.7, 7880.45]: 0.05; 17.3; 17.5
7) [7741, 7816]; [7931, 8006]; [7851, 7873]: 0.11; 19.7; 16.9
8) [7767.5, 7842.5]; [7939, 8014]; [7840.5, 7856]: 0.04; 18.1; 16.9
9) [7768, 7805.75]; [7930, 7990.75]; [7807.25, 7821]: 0.08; 19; 17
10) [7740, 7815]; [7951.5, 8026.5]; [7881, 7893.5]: 0.07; 19.8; 16.6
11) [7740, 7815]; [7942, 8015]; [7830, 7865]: 0.11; 19.8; 16.8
